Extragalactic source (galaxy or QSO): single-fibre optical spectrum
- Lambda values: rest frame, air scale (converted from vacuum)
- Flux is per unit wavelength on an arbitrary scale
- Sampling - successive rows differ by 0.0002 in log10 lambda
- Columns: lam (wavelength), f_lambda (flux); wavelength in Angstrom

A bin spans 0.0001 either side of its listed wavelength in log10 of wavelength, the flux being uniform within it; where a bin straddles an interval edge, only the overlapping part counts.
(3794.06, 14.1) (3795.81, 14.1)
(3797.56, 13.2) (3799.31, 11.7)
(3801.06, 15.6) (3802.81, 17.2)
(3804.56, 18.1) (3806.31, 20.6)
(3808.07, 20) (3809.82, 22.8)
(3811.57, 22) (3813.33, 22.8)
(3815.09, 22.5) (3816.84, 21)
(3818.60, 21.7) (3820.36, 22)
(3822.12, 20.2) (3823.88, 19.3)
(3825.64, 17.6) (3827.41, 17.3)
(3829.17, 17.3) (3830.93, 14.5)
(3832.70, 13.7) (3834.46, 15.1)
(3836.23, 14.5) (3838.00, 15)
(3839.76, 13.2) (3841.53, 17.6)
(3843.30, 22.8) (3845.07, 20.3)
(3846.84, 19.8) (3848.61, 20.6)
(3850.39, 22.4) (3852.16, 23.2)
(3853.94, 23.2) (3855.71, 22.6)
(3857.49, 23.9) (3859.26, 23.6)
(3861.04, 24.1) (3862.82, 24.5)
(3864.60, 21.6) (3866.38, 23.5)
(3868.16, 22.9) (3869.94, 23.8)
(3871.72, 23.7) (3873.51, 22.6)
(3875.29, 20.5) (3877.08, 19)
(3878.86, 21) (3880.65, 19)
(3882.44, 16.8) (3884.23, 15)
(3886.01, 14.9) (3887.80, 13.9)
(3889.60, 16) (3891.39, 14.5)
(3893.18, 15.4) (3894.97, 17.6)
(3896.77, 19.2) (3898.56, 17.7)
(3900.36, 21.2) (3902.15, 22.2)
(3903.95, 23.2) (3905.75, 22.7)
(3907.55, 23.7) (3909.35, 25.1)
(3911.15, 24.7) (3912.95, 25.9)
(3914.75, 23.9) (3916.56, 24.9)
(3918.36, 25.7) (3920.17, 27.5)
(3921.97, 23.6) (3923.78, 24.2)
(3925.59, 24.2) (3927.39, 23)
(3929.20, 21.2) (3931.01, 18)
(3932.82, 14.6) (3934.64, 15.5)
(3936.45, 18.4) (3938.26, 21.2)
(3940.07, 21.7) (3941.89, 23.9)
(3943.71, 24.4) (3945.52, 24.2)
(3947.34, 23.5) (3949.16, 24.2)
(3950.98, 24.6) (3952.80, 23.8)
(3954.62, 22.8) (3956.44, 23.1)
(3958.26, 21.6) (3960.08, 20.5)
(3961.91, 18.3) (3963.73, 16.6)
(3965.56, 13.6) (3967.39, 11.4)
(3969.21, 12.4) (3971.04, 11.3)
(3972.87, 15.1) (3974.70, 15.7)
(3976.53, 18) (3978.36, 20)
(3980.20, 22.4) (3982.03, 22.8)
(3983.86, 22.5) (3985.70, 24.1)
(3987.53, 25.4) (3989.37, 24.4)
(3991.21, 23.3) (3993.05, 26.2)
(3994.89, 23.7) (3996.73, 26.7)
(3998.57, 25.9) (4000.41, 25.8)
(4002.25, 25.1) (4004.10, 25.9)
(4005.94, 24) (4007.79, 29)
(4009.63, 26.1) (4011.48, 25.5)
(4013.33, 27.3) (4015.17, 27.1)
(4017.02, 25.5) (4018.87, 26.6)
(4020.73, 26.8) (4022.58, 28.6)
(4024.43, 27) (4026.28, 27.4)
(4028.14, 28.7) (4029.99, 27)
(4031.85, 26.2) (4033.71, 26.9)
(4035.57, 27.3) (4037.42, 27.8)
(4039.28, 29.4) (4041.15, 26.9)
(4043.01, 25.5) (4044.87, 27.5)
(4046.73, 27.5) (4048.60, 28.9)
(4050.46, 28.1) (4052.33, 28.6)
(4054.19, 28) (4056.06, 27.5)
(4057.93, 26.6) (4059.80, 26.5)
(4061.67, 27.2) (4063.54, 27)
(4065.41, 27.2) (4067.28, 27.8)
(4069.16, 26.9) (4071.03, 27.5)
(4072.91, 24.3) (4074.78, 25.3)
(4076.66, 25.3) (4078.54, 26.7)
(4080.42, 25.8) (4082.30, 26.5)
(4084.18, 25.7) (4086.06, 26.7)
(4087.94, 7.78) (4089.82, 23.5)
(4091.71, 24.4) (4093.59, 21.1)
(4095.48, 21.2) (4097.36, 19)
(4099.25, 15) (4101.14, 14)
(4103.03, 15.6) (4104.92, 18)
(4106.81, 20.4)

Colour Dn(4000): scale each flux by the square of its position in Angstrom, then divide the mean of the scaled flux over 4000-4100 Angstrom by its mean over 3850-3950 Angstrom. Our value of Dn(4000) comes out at 1.30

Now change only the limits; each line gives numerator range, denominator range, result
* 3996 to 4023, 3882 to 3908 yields 1.53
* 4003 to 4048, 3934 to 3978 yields 1.44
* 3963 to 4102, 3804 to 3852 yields 1.40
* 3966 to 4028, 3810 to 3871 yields 1.24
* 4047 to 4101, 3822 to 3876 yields 1.37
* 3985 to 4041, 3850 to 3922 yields 1.31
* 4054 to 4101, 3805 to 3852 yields 1.43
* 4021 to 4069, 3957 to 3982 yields 1.68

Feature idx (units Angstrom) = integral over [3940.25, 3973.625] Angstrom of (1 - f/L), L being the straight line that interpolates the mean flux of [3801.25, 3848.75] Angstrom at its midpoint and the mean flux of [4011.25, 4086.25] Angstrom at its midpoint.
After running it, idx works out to 5.33 Angstrom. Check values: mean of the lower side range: 18.8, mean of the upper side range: 27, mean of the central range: 19.8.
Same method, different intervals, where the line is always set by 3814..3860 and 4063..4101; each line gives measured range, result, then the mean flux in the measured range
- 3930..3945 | 0.9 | 19.8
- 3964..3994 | 3.5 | 19.2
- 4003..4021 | -3.2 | 26.3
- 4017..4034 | -3.5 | 27.2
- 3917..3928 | -2.1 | 24.8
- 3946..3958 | -1.3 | 23.6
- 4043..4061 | -3.6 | 27.6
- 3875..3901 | 3.8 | 17.3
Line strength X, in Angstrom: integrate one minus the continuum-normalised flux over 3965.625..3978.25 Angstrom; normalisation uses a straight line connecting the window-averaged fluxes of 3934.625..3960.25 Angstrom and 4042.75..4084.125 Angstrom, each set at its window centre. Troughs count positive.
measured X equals 4.91 Angstrom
